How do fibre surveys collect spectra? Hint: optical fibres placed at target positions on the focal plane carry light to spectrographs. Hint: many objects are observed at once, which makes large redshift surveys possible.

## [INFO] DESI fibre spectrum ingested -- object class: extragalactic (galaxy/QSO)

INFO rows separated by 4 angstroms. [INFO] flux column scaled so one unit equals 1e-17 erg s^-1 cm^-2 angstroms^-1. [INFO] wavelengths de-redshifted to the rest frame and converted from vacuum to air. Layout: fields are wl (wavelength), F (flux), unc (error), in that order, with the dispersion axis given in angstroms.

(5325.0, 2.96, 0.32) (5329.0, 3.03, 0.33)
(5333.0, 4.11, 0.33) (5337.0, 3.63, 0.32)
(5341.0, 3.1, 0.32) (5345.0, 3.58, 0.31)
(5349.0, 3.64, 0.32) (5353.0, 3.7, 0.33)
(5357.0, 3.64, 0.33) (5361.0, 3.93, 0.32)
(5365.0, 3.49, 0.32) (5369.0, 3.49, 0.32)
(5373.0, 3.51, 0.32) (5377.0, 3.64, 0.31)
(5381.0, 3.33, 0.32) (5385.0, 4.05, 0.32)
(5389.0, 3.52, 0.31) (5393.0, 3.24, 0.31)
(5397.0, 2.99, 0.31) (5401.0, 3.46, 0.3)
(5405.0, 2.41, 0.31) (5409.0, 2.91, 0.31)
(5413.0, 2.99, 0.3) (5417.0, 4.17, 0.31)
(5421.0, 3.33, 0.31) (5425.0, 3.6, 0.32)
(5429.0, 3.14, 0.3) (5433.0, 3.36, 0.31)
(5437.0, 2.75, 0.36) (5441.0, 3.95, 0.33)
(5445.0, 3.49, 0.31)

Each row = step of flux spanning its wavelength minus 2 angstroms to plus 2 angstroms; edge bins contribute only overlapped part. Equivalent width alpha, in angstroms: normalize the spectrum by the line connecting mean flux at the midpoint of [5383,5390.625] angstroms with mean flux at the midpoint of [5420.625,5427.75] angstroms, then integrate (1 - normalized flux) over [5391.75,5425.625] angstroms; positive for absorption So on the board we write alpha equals 3.5 angstroms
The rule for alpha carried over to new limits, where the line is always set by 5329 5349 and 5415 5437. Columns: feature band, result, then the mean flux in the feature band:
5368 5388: -0.6 angstroms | 3.61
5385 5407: 1.8 angstroms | 3.21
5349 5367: -0.8 angstroms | 3.68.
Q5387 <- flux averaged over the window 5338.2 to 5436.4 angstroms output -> 3.42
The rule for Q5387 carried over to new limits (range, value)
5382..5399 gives 3.44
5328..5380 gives 3.58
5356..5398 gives 3.54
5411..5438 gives 3.36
